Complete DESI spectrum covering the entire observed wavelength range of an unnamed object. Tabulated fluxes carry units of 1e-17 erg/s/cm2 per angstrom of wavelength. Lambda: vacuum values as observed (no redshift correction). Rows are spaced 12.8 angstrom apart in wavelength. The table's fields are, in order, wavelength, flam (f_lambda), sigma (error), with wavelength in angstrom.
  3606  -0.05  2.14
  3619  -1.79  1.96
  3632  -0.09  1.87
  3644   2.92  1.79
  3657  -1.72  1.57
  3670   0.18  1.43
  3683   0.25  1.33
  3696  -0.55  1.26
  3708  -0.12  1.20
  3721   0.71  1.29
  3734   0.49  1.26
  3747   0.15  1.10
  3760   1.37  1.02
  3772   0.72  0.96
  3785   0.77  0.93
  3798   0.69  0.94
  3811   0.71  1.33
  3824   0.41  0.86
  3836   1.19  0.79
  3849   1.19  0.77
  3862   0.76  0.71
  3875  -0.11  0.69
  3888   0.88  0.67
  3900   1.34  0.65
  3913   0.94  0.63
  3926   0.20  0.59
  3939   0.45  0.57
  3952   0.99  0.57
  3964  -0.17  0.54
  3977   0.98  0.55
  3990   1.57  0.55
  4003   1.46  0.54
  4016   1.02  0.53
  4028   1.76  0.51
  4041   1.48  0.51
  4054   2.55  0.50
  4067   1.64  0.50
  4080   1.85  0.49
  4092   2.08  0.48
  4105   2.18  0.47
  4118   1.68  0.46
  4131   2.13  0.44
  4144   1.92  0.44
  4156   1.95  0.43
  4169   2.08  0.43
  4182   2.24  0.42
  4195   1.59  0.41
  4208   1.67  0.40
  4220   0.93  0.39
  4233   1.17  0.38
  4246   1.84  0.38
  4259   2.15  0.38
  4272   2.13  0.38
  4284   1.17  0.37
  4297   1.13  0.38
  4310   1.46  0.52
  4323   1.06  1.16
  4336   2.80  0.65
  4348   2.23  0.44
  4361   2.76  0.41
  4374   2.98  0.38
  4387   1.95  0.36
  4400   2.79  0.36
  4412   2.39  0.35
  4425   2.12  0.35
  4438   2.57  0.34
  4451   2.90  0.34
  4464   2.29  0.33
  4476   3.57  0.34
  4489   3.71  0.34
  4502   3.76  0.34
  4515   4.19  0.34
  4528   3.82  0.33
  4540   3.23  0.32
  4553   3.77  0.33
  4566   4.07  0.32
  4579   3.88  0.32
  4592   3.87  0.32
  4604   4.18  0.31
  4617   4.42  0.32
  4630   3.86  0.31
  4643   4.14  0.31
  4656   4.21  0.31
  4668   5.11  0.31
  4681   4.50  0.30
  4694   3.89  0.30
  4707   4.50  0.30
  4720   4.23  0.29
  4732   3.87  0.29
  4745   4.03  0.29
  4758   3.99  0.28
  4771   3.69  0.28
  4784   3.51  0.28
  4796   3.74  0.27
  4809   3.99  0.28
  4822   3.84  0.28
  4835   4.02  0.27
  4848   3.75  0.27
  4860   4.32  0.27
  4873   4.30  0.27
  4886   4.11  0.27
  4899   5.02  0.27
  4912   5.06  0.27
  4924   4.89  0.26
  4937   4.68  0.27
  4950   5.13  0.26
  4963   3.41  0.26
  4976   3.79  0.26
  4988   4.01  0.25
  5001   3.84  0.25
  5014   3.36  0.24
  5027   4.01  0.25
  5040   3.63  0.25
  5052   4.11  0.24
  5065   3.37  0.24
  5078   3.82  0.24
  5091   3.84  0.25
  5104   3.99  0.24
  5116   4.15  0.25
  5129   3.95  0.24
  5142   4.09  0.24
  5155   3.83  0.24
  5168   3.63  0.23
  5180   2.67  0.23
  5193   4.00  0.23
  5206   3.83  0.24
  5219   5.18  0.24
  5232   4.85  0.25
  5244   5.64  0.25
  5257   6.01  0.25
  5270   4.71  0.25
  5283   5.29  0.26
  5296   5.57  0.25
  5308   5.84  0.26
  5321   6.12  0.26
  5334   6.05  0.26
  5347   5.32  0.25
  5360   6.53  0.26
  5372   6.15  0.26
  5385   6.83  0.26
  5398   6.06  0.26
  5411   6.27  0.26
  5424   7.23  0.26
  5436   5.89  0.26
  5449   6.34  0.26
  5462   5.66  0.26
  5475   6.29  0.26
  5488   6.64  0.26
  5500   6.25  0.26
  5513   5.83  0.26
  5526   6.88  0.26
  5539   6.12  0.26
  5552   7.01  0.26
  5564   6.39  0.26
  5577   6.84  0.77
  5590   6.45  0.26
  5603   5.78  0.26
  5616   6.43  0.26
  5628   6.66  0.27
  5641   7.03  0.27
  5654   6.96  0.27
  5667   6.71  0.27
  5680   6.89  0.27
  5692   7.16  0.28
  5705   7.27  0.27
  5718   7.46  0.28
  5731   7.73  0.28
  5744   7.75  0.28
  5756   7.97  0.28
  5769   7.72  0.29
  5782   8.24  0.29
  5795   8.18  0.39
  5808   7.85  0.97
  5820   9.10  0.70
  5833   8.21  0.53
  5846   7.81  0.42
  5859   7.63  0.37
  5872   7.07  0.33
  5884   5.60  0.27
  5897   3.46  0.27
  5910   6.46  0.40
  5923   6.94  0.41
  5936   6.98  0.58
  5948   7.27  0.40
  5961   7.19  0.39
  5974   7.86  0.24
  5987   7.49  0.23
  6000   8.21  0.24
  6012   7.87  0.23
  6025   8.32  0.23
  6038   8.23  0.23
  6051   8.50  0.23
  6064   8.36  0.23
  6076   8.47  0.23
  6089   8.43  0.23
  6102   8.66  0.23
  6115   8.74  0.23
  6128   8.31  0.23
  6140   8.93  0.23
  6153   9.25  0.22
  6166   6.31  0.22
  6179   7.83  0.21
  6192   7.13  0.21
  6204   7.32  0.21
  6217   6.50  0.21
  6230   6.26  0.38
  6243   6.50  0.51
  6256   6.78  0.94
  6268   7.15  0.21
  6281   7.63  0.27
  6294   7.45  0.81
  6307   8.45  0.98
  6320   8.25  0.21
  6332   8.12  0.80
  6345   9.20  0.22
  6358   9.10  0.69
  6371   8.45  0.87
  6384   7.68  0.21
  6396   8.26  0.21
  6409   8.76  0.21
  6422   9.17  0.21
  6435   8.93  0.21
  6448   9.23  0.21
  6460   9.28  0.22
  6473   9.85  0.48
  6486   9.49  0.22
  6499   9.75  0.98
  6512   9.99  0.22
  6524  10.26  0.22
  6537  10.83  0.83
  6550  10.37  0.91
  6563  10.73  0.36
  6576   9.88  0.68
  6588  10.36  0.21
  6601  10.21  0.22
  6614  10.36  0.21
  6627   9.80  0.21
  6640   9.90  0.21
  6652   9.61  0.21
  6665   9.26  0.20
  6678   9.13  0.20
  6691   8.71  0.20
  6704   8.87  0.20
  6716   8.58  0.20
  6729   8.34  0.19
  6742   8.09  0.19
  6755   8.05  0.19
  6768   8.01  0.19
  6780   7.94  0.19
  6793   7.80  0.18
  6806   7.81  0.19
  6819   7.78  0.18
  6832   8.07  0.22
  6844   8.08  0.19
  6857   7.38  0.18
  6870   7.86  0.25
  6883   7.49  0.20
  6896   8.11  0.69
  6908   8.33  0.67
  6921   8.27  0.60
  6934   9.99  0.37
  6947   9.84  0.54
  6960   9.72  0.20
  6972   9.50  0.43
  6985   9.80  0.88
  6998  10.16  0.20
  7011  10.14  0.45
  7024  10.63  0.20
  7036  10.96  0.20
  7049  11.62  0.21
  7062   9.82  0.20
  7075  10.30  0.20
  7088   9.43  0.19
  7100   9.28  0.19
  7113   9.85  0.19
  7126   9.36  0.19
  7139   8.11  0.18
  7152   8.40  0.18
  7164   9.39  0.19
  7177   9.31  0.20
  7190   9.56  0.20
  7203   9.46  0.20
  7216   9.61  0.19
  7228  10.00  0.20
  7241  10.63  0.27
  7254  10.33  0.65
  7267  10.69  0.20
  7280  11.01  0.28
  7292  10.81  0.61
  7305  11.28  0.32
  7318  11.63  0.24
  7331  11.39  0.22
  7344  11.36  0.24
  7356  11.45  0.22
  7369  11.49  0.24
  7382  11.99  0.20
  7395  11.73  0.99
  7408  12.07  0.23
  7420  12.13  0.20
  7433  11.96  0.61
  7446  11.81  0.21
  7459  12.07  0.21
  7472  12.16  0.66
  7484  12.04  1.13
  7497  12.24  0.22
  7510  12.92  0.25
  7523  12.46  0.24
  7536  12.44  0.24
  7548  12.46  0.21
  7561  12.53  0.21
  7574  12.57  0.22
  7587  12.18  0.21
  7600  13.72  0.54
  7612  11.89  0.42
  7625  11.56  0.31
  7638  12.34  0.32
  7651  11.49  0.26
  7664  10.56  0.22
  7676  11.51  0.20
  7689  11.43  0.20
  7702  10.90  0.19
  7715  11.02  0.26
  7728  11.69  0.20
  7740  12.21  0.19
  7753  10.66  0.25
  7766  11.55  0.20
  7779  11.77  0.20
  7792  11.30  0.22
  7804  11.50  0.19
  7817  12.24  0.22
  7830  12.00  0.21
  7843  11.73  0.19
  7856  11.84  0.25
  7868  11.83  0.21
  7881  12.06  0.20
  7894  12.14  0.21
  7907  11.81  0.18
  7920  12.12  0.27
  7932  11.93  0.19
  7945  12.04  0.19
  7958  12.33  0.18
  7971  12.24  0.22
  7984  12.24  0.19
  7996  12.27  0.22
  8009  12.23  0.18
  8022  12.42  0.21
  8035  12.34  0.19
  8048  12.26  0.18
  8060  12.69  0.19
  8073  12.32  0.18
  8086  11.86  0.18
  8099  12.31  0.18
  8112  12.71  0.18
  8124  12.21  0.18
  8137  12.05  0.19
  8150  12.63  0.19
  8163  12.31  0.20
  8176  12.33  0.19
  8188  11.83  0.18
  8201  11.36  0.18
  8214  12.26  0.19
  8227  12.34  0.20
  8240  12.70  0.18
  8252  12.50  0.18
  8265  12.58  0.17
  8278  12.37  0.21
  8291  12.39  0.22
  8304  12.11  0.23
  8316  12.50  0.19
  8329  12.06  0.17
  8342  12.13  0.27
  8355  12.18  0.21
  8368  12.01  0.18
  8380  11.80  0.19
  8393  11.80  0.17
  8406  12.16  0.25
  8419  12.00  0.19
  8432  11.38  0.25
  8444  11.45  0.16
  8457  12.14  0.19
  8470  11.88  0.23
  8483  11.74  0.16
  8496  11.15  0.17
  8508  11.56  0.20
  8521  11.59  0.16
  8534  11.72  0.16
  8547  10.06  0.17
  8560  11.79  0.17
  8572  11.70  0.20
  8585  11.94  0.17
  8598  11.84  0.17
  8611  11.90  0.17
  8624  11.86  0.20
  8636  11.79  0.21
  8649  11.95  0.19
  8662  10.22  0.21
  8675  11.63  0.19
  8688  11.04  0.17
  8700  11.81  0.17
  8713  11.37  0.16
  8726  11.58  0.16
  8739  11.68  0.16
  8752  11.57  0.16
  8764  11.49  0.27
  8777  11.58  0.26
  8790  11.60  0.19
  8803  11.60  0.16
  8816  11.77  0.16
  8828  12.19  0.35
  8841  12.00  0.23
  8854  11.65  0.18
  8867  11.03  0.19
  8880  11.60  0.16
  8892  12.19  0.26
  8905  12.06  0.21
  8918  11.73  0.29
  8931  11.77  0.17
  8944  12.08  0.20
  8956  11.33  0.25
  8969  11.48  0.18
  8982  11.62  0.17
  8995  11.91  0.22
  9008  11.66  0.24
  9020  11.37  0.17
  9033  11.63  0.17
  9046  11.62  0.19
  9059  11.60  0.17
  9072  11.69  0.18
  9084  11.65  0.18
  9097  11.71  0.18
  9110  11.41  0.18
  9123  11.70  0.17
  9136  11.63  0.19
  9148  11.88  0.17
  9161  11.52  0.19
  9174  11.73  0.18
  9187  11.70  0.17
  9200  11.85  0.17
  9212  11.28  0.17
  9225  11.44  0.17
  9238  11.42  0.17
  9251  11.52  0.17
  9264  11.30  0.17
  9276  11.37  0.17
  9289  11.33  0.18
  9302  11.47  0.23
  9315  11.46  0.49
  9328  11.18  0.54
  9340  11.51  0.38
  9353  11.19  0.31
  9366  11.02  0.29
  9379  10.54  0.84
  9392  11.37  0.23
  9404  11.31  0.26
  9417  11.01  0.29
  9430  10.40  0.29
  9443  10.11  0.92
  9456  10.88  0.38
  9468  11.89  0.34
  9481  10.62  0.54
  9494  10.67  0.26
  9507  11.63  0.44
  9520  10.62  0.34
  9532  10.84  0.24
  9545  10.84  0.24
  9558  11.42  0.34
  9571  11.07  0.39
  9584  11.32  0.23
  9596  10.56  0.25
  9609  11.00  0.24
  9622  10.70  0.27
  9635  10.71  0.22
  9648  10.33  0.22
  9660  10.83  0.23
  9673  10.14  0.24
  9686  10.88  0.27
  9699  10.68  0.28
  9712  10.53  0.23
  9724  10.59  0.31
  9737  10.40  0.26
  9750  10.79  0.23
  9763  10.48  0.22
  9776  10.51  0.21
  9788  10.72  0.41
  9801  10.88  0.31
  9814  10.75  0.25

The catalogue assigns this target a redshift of 0.000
